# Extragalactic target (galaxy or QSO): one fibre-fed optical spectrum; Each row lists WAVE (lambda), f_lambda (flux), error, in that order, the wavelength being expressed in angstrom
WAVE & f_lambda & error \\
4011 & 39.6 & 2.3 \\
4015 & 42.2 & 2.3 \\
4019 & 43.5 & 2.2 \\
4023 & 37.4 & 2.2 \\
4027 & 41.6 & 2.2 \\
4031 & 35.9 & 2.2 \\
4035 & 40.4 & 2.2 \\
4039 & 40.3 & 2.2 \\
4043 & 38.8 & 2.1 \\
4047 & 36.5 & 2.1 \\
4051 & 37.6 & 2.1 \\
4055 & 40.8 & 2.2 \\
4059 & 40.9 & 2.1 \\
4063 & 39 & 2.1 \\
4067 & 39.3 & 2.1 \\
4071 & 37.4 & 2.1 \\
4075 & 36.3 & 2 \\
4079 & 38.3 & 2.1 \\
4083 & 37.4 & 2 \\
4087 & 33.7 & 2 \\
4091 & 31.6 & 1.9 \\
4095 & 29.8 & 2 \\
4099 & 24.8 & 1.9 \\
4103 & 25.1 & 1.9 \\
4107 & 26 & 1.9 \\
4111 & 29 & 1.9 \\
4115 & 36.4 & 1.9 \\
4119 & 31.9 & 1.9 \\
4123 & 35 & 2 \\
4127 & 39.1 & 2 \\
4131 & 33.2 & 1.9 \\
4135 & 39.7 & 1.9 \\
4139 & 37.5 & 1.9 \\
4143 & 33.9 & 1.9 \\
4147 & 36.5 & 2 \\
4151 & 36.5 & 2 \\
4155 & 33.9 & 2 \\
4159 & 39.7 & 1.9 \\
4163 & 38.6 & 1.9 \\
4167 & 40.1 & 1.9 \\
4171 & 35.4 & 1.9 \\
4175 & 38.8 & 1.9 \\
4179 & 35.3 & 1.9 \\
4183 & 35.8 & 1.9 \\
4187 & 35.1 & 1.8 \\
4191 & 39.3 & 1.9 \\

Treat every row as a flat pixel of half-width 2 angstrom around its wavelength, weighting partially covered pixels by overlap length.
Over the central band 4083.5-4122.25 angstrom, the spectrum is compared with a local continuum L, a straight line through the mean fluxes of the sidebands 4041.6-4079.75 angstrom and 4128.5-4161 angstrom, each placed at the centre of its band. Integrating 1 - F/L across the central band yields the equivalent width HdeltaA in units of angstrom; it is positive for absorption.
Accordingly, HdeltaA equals 7.4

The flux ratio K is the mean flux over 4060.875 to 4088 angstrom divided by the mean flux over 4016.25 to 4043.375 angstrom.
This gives 0.94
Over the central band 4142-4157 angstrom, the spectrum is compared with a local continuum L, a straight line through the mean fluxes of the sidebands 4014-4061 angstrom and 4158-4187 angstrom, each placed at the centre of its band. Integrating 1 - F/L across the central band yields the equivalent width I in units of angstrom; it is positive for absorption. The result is 1.0 angstrom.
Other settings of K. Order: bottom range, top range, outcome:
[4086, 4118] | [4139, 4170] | 1.25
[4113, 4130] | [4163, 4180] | 1.06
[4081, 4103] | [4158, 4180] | 1.23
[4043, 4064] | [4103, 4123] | 0.79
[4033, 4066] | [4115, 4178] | 0.93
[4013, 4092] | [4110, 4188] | 0.94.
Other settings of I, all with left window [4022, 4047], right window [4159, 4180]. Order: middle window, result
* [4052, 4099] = 2.9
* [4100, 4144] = 5.9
